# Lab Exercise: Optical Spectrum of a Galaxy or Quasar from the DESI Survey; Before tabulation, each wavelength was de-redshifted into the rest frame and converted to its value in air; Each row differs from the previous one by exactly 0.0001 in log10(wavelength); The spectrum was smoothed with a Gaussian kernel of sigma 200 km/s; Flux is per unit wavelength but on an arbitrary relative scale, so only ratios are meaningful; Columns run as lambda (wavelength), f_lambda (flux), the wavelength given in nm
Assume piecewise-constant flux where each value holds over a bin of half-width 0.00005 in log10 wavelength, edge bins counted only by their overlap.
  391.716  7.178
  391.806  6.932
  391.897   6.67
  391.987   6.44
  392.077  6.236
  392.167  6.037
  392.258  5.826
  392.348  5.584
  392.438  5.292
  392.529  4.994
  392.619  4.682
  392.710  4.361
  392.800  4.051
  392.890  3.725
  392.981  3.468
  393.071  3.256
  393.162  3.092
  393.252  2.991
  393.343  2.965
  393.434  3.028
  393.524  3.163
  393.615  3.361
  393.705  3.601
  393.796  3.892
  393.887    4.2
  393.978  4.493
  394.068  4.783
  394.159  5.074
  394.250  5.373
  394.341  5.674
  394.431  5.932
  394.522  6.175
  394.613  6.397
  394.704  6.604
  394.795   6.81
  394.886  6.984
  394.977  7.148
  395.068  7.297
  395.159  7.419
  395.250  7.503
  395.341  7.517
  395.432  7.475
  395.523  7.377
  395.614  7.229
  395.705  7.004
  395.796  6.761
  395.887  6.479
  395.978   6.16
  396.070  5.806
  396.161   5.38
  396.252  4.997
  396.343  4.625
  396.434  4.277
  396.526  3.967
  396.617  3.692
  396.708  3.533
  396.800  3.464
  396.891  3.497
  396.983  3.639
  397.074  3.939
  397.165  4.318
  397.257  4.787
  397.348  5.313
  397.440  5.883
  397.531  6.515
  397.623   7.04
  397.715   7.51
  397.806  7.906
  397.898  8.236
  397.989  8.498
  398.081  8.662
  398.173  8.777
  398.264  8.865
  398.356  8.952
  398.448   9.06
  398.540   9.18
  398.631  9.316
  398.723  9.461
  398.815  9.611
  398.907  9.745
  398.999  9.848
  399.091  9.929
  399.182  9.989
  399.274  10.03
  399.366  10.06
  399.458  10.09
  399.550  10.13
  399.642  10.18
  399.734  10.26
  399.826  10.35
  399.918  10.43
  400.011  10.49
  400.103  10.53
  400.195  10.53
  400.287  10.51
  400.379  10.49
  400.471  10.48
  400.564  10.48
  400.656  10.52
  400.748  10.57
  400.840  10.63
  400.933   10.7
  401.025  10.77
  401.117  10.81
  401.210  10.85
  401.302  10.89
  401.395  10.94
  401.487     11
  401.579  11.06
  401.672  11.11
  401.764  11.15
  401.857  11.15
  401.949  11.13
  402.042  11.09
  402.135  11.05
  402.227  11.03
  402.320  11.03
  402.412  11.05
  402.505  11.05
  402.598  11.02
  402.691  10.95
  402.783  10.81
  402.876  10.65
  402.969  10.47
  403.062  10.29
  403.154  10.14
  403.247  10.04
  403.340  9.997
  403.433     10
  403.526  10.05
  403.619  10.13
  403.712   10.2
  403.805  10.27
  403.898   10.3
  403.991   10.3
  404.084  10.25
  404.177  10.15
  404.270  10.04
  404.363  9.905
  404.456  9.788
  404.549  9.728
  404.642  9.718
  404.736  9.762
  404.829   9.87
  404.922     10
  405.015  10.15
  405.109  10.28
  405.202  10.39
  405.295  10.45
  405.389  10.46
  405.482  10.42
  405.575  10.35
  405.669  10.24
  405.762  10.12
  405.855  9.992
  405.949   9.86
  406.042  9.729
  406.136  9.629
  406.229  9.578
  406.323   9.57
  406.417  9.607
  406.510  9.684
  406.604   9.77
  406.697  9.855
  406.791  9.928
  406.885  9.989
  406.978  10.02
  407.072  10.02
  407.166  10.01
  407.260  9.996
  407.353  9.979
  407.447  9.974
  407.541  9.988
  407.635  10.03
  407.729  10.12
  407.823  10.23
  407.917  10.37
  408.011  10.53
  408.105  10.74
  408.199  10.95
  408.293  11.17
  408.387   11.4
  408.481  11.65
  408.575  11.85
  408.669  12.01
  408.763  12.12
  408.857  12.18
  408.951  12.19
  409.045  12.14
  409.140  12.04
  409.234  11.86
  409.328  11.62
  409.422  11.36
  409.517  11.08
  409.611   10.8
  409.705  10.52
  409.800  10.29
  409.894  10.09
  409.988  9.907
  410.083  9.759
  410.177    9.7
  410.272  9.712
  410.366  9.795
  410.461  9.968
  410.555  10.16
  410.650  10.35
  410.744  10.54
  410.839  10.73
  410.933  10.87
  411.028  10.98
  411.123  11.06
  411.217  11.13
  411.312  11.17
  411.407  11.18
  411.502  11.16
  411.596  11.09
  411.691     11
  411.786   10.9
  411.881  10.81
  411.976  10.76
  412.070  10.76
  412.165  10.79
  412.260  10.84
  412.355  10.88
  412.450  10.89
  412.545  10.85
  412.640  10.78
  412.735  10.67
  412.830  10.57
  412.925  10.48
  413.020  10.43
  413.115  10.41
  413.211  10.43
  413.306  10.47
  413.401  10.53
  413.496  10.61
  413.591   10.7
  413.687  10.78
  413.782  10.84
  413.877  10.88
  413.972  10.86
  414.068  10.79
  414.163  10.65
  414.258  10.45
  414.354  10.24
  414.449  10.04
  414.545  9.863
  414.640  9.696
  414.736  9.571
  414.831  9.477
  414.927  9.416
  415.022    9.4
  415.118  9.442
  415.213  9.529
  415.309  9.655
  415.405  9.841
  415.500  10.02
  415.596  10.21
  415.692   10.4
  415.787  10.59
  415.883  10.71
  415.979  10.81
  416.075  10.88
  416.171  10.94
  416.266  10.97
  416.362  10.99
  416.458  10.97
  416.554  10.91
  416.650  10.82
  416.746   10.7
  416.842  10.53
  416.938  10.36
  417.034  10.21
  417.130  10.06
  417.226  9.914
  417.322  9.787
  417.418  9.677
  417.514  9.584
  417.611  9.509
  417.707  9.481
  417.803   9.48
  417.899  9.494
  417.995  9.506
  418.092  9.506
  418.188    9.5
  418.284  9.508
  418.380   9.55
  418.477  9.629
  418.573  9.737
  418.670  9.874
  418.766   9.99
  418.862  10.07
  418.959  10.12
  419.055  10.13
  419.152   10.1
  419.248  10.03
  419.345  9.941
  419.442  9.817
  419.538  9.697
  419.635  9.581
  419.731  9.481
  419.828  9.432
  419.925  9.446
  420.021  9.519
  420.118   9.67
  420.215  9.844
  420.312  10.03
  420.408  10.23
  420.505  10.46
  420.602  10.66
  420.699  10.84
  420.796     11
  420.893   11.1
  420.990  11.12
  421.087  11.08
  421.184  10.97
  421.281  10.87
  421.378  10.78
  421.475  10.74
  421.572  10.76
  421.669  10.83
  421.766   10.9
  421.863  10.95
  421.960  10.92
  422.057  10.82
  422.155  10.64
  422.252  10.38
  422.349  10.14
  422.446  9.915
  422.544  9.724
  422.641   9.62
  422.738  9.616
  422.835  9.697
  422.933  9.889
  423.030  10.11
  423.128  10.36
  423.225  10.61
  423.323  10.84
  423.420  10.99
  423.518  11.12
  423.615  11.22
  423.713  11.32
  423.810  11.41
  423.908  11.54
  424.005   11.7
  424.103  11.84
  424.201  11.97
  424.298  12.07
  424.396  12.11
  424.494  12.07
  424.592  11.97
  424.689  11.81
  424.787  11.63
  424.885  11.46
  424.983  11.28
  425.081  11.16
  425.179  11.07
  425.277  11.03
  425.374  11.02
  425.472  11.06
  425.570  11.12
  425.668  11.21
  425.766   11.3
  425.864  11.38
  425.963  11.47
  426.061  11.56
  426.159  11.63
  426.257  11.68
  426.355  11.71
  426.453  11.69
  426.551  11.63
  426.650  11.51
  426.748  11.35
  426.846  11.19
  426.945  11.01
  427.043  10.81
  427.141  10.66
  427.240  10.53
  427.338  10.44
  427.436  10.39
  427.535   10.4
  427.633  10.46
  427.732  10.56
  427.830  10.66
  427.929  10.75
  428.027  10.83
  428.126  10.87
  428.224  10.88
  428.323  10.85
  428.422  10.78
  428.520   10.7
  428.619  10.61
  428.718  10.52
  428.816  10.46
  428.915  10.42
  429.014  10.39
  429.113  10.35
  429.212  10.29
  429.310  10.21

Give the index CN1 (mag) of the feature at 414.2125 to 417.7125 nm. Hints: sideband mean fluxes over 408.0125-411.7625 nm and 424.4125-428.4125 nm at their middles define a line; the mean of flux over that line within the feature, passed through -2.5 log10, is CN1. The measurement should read 0.09 mag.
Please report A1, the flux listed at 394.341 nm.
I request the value 5.674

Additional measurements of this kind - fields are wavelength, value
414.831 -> 9.477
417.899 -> 9.494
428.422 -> 10.78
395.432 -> 7.475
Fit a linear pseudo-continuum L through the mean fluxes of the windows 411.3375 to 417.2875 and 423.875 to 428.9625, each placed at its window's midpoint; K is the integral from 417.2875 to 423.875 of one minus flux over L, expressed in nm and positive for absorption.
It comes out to 0.39 nm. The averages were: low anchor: 10.5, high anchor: 11.2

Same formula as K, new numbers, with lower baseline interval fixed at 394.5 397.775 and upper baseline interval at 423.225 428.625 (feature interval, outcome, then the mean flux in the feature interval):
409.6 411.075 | -0.324 nm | 10.2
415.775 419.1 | -0.156 nm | 10.1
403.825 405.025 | -0.435 nm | 10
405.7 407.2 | -0.415 nm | 9.84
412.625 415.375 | -0.365 nm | 10.3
